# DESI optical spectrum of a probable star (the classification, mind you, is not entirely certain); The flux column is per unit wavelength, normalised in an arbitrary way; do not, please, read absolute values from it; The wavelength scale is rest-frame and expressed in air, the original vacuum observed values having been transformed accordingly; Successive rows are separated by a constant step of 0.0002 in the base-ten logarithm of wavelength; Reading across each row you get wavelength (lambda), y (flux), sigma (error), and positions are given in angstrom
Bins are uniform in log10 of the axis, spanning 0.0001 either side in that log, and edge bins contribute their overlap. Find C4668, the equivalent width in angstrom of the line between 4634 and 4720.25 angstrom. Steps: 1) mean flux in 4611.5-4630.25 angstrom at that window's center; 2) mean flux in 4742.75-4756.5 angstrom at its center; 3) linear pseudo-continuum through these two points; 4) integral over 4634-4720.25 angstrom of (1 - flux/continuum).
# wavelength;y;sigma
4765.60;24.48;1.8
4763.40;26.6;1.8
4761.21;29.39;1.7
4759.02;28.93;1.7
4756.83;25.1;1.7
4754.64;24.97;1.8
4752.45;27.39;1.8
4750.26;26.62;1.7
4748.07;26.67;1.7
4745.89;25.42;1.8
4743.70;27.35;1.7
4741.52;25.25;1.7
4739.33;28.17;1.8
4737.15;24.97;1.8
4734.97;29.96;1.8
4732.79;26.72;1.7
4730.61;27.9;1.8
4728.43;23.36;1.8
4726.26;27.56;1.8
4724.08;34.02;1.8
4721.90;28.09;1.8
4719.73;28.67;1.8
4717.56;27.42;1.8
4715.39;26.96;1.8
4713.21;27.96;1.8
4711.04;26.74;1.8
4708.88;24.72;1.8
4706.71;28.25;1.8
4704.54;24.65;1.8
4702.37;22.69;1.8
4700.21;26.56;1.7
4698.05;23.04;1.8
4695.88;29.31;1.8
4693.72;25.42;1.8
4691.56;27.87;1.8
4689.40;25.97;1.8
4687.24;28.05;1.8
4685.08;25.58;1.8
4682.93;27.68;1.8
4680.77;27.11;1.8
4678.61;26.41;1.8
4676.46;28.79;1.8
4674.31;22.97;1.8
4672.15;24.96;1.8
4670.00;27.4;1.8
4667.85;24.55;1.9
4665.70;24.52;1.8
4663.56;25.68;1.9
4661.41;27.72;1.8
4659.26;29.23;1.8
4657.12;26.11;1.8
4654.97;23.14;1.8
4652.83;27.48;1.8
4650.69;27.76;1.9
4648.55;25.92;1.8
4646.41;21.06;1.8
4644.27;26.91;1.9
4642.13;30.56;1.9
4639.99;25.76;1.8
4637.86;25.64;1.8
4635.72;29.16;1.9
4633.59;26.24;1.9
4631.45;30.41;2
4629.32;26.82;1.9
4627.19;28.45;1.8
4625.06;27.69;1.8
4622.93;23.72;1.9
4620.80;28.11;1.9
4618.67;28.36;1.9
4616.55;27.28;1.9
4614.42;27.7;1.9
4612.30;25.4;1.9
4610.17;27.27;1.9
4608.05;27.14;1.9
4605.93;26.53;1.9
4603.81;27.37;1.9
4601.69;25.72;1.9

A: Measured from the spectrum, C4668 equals 1.1 angstrom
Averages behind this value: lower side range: 27.1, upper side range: 26.3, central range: 26.4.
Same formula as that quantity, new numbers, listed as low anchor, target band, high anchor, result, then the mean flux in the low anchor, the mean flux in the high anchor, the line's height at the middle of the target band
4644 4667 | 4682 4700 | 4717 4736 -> 0.30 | 25.9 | 28.2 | 27.1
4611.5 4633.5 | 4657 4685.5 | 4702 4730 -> 0.92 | 27.4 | 27.1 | 27.2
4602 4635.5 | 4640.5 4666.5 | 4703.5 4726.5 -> 1.02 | 27.2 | 27.7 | 27.4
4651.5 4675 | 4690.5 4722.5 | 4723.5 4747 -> 0.15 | 25.9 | 27.2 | 26.7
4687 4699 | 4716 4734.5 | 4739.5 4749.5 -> -1.11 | 26.5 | 26.4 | 26.4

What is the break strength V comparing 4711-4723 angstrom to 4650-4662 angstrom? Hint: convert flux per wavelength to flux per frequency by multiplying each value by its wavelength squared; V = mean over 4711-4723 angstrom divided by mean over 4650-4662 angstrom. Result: 1.06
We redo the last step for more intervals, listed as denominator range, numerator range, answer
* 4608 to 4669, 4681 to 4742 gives 1.04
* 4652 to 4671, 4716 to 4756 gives 1.07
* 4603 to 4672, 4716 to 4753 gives 1.07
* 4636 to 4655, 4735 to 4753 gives 1.06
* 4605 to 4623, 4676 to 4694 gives 1.03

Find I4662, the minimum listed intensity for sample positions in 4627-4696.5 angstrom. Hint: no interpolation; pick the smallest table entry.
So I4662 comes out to 21.06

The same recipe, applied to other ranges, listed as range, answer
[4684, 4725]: 22.69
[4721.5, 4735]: 23.36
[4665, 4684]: 22.97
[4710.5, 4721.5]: 26.74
